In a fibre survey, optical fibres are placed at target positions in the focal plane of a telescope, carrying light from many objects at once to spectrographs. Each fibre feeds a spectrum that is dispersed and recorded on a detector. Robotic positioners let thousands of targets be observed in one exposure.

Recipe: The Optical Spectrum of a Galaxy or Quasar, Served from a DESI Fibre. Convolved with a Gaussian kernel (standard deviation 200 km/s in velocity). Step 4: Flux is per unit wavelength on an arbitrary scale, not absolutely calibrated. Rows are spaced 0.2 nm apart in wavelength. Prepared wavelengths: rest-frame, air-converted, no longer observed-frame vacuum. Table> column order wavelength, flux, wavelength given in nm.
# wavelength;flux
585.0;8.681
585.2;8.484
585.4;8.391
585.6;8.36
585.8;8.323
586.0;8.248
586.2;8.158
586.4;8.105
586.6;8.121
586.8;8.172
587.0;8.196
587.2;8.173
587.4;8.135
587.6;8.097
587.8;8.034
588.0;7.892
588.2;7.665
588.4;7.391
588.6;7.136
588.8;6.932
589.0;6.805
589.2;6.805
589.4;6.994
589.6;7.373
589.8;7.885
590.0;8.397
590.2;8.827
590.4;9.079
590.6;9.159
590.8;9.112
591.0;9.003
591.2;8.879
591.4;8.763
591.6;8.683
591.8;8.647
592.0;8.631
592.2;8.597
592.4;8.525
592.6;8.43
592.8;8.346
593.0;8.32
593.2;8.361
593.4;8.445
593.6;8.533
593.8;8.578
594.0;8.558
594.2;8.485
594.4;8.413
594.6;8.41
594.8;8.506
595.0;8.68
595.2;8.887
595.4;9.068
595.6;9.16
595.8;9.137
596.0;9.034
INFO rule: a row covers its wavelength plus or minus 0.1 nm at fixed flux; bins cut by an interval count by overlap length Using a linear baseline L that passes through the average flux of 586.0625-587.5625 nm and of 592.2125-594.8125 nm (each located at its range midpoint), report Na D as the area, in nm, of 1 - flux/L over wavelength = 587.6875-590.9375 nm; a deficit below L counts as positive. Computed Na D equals 0.16 nm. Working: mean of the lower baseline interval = 8.15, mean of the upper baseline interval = 8.46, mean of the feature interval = 7.86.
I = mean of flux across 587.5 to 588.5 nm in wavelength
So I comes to 7.82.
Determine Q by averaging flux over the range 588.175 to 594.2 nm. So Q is 8.24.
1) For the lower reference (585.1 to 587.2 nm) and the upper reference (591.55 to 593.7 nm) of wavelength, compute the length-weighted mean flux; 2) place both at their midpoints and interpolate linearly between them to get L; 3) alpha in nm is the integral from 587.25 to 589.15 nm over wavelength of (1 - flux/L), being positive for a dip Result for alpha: 0.17 nm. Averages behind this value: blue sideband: 8.25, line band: 7.56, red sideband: 8.5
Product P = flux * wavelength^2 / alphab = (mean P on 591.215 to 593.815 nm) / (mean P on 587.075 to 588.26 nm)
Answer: 1.08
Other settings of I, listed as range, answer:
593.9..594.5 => 8.49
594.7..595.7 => 8.86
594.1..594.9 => 8.45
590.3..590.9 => 9.12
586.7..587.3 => 8.18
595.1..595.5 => 8.98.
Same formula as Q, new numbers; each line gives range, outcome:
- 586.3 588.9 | 7.85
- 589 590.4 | 7.75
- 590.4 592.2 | 8.86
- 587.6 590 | 7.43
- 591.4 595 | 8.51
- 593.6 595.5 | 8.62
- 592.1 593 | 8.46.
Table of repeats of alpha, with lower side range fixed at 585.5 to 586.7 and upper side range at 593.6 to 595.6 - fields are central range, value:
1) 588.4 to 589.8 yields 0.213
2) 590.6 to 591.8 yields -0.059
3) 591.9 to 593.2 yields 0.011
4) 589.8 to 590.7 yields -0.035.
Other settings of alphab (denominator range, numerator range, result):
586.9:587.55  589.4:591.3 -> 1.06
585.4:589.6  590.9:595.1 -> 1.12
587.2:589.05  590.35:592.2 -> 1.18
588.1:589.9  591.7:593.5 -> 1.19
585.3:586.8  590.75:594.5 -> 1.07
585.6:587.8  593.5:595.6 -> 1.09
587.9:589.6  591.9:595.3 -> 1.20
